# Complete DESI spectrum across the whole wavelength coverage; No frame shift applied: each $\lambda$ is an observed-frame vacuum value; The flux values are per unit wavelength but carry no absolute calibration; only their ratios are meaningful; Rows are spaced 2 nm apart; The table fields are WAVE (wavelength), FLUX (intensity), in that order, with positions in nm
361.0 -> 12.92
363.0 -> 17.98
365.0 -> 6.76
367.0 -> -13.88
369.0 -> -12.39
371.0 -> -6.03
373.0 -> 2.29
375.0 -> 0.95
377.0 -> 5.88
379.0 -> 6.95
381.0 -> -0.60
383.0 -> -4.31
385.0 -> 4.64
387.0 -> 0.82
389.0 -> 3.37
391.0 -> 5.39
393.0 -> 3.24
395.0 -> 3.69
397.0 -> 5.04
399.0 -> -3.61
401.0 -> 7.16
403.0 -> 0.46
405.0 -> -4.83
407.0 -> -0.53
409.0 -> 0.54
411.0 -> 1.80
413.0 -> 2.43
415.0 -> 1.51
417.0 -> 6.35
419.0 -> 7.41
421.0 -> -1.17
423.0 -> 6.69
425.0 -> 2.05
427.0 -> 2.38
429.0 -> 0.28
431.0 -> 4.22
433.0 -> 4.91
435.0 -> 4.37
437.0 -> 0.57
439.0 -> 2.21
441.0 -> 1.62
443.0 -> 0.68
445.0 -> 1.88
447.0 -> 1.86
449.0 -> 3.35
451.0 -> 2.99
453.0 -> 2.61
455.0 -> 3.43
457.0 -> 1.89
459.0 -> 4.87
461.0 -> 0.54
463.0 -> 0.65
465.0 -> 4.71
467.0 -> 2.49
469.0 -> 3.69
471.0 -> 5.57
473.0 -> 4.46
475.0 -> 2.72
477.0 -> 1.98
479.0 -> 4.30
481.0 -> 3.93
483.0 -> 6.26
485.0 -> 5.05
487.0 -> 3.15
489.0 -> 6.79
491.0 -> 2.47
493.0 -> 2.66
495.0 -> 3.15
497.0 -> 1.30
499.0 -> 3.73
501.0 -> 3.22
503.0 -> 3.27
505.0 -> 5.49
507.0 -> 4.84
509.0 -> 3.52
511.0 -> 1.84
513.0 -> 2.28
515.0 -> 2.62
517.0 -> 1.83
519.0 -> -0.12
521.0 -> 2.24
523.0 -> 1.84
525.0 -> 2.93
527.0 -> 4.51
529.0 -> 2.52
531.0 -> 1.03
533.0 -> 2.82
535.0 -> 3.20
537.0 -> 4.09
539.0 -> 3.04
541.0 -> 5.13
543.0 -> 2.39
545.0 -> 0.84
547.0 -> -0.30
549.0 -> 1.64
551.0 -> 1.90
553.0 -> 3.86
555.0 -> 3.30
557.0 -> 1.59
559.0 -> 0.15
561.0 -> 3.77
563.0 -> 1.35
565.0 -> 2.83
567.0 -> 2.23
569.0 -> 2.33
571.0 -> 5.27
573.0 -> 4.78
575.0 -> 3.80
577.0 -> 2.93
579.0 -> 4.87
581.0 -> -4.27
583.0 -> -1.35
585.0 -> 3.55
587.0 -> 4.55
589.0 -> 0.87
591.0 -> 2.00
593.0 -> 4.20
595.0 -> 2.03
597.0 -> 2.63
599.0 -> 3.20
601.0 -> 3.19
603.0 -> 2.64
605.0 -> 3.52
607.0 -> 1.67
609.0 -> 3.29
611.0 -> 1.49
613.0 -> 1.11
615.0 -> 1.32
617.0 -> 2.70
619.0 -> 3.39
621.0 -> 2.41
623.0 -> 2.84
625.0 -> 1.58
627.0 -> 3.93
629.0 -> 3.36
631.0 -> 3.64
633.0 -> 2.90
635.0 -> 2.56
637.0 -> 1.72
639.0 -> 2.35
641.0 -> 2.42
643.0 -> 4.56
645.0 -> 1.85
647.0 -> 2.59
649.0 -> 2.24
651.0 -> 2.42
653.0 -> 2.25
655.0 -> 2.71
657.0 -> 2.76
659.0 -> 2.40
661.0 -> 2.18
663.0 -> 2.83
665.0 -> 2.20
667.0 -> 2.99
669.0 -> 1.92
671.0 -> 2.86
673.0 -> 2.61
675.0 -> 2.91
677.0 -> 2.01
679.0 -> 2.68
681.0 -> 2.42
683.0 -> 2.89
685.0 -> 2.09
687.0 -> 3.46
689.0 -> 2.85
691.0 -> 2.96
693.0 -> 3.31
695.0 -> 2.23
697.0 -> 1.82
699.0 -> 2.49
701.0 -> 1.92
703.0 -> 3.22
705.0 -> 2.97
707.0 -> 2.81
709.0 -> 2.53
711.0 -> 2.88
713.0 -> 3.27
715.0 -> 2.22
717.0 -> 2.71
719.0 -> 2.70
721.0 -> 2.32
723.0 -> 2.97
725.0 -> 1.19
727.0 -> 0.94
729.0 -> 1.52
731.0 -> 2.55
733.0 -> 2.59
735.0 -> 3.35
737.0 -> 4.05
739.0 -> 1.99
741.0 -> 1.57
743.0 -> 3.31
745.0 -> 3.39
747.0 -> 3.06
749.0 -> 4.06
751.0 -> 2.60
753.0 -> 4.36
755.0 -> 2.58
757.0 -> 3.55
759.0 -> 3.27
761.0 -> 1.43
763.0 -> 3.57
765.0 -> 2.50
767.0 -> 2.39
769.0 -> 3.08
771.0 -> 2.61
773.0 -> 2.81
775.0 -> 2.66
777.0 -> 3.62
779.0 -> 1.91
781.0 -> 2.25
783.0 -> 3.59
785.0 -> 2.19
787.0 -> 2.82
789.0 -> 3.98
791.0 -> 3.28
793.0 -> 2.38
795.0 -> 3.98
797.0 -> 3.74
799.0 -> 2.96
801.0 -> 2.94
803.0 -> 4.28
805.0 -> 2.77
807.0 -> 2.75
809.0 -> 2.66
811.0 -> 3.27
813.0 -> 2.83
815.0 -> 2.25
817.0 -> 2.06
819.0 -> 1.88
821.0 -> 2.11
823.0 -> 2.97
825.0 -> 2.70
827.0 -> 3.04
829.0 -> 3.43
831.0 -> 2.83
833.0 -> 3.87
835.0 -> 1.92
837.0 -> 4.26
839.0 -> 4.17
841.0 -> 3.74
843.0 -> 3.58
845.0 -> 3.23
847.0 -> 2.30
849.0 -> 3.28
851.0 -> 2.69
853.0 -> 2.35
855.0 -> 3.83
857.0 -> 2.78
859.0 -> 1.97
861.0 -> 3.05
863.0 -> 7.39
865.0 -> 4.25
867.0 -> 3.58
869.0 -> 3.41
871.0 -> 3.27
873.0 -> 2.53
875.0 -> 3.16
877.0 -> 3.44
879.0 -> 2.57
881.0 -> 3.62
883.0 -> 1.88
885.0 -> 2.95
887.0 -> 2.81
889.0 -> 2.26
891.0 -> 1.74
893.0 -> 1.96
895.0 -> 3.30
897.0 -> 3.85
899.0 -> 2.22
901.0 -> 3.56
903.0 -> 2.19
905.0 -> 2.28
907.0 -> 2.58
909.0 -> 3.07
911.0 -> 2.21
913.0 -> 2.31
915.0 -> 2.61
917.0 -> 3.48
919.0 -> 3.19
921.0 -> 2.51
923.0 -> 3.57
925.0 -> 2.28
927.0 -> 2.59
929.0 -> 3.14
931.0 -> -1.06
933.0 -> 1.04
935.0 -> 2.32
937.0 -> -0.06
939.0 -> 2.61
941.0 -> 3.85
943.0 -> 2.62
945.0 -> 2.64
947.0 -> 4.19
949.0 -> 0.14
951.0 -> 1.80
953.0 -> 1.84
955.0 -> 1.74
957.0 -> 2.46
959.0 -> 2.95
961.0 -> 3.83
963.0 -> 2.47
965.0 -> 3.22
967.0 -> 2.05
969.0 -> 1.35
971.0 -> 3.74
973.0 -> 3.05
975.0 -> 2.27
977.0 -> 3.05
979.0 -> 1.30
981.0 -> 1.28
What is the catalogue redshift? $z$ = 0.723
